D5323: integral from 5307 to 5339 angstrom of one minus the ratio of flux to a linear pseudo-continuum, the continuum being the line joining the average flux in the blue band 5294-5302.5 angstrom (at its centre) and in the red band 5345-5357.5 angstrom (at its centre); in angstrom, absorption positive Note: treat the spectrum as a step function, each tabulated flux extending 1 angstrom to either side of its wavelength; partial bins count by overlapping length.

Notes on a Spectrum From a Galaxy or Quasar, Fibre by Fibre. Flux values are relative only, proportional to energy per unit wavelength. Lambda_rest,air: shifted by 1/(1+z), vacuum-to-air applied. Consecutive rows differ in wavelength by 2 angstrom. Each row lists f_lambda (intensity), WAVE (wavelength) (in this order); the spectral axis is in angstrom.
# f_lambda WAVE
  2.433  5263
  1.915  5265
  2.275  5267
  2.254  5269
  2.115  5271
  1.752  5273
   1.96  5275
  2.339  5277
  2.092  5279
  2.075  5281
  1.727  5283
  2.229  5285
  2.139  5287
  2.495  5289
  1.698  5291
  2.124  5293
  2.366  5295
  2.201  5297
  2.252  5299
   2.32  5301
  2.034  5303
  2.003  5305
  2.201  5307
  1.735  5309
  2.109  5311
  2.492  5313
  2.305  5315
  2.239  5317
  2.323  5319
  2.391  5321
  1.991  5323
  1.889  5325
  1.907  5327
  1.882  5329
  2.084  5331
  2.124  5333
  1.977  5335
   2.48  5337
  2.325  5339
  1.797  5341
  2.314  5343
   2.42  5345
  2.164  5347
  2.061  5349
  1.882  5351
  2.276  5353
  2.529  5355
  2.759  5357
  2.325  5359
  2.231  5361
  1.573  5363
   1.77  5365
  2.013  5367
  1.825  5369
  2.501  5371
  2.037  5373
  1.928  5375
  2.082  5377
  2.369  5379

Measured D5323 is 1.9 angstrom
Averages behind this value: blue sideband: 2.27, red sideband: 2.27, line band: 2.14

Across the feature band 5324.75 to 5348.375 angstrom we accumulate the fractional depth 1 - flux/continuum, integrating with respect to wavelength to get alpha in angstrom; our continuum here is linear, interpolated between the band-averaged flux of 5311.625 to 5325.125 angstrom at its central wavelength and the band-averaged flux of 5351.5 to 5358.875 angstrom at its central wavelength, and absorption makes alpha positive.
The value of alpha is 2.34 angstrom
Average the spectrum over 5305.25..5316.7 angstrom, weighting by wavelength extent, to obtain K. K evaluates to 2.16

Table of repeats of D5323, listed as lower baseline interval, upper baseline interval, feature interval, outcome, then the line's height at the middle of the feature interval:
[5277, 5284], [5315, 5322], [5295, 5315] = 0.4 angstrom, 2.21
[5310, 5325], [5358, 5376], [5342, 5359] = -1.7 angstrom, 2.09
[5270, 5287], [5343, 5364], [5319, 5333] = 0.7 angstrom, 2.16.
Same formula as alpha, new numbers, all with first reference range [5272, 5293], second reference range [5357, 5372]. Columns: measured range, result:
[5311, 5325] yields -1.24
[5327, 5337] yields 0.09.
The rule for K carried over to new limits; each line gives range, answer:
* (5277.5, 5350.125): 2.14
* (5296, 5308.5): 2.15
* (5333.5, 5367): 2.17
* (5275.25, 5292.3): 2.09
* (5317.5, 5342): 2.1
